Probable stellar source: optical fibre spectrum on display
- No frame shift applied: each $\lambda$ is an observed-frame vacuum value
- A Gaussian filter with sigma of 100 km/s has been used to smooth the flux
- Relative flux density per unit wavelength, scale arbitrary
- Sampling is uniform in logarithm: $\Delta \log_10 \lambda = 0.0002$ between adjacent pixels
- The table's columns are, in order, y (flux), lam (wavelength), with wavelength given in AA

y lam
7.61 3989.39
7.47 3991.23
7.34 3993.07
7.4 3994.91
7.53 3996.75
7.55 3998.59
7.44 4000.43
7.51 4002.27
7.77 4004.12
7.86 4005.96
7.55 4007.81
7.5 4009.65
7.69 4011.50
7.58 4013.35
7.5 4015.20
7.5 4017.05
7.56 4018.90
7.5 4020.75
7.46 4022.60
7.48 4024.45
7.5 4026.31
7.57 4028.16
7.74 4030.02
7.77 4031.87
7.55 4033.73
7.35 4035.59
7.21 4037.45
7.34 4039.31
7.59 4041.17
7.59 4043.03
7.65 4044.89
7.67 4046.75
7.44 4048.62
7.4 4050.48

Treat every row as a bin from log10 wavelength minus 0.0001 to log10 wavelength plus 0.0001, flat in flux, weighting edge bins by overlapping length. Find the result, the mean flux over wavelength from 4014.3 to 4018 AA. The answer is 7.5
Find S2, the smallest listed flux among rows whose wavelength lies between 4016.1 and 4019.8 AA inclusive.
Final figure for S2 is 7.5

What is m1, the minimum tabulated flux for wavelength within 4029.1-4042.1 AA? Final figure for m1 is 7.21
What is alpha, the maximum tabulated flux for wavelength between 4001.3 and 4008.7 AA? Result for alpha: 7.86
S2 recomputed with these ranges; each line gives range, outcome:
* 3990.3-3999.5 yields 7.34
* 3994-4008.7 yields 7.4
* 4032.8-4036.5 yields 7.35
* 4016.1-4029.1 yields 7.46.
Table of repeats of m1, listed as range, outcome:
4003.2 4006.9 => 7.77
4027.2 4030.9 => 7.57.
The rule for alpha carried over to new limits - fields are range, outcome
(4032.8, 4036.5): 7.55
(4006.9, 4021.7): 7.69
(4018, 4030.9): 7.74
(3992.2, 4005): 7.77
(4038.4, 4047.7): 7.67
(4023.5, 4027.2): 7.5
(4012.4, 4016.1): 7.58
